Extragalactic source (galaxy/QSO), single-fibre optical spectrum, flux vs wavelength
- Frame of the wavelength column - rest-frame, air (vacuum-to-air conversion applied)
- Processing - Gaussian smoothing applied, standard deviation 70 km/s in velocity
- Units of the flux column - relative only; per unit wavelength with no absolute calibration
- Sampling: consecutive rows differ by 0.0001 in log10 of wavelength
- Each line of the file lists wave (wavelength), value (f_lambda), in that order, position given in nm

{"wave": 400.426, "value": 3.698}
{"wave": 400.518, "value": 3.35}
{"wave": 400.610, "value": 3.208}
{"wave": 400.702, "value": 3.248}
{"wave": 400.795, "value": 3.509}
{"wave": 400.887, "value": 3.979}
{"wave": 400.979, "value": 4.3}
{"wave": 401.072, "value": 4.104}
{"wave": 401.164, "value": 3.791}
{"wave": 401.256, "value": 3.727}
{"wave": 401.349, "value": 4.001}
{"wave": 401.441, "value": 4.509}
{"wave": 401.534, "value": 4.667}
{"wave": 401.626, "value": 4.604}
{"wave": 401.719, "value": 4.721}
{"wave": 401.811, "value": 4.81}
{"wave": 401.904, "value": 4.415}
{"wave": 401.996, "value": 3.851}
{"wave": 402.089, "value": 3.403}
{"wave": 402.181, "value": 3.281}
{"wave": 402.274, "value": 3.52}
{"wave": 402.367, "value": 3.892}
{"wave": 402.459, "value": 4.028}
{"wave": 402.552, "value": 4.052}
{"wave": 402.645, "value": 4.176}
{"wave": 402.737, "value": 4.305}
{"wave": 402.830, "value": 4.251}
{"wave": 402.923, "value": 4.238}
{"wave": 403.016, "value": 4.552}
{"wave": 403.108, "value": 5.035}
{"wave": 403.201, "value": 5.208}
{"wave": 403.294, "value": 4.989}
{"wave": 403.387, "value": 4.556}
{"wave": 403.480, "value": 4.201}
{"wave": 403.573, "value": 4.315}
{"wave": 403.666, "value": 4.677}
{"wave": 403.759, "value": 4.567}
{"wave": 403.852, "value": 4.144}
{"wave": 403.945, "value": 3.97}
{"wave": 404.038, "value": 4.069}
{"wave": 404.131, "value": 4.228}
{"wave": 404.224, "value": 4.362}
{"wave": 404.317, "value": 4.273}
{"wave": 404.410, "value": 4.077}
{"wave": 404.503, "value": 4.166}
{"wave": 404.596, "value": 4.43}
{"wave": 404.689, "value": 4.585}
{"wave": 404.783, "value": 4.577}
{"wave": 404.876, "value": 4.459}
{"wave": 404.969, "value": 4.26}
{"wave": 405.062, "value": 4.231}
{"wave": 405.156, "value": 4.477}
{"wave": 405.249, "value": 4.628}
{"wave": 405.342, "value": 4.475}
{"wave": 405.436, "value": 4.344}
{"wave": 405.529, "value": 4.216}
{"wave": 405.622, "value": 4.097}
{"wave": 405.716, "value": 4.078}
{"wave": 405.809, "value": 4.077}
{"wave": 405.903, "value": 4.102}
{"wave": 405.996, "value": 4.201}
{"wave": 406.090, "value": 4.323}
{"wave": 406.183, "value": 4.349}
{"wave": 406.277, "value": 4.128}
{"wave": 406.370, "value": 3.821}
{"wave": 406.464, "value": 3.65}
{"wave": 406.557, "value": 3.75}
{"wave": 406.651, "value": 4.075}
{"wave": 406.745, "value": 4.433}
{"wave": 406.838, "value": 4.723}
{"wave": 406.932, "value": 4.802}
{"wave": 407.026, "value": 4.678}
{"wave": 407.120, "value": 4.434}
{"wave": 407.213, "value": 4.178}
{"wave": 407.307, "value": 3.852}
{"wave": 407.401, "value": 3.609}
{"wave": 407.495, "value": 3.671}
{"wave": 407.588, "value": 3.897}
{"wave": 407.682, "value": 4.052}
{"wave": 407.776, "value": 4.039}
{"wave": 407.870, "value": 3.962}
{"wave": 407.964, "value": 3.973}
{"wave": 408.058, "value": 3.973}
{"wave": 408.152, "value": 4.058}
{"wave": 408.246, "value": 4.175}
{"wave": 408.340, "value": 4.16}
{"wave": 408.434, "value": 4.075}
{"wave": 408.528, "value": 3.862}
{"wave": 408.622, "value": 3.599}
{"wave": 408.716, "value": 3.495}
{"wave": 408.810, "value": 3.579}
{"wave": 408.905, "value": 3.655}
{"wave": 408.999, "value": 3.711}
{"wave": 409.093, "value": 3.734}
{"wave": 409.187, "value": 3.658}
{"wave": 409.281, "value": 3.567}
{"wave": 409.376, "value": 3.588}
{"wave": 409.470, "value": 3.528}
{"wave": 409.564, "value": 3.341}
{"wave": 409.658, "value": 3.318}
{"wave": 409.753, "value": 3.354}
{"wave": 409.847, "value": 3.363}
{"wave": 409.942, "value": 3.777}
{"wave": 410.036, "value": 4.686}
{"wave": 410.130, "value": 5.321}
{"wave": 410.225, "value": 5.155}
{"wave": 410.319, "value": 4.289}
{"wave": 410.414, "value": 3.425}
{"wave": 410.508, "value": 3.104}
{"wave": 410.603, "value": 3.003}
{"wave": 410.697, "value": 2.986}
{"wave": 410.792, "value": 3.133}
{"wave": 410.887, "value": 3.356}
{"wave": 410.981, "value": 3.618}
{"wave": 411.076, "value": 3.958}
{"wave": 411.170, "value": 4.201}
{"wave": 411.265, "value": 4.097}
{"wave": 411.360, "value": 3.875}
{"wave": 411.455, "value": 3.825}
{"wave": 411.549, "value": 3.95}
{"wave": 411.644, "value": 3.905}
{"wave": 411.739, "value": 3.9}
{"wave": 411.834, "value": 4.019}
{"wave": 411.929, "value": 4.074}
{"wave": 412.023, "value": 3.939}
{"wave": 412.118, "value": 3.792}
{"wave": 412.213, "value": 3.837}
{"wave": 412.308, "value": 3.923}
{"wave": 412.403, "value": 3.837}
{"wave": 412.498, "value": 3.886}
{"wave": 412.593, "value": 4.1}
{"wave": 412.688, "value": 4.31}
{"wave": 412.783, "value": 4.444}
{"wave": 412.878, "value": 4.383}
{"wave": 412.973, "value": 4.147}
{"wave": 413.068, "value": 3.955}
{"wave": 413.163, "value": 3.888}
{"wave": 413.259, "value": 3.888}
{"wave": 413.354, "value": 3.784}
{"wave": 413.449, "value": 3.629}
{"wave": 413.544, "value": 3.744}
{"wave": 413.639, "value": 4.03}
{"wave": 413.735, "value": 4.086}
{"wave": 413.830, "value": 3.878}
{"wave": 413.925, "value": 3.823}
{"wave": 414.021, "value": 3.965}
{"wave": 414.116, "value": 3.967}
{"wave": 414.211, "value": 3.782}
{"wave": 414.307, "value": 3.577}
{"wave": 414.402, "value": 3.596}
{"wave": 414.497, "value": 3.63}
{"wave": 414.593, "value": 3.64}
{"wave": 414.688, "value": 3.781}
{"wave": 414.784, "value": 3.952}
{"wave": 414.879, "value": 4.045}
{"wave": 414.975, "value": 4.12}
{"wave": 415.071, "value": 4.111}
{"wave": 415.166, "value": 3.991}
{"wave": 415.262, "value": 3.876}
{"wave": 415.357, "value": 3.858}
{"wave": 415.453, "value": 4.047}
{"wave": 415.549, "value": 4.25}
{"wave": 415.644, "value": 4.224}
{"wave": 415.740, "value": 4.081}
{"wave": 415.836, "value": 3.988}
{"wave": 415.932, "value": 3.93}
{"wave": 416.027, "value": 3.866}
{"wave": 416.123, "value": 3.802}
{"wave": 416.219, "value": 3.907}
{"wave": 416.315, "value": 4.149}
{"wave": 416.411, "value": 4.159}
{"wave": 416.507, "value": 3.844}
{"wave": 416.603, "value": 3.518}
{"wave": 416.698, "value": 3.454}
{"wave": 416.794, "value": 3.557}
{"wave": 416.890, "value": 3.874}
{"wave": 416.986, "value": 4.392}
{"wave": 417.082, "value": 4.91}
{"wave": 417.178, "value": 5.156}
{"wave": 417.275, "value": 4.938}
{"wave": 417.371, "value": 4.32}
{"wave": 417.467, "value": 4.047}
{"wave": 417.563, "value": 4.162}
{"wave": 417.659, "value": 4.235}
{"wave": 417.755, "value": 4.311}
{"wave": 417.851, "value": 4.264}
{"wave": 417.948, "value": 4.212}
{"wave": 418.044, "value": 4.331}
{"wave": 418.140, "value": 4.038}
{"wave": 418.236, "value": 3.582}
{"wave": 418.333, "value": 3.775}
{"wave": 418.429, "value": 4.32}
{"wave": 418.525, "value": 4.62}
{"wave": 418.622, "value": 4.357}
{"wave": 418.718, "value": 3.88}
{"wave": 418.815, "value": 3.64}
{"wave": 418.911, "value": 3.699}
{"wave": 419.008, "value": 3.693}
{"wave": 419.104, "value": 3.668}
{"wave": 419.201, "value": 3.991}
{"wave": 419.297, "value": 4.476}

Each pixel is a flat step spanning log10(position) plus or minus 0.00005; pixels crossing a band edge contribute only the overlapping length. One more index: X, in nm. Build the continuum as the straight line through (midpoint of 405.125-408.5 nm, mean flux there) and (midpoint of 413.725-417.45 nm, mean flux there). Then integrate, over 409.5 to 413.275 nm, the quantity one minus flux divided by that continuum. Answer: 0.18 nm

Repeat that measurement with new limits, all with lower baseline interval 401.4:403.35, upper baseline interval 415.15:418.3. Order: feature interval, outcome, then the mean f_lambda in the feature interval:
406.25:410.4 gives 0.252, 3.97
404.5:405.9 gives -0.023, 4.34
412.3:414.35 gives 0.095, 3.96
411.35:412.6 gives 0.076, 3.91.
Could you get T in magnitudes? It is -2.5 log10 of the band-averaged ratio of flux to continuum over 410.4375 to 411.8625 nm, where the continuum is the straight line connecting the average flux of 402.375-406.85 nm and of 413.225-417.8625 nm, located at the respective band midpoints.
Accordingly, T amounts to 0.13 mag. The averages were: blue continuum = 4.3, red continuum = 4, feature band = 3.65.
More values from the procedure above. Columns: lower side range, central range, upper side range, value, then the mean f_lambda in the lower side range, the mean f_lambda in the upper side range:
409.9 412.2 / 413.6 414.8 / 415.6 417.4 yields 0.055 mag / 3.89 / 4.11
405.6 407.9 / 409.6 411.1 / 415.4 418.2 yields 0.108 mag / 4.12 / 4.13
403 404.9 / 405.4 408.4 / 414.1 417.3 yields 0.055 mag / 4.45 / 3.99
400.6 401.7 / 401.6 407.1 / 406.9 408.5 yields -0.062 mag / 4.01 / 4.08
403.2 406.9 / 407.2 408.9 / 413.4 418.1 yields 0.089 mag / 4.3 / 4.02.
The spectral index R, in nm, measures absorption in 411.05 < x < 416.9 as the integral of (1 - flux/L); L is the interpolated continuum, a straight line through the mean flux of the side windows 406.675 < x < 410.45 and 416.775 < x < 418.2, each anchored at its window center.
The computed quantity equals 0.36 nm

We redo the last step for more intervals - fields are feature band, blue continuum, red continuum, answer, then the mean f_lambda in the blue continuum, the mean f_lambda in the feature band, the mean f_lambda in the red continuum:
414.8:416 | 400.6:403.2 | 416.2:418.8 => 0.03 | 4.11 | 4.04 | 4.16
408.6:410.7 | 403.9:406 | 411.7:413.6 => 0.19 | 4.28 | 3.72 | 3.98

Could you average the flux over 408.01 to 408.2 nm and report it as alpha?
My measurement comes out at 4.01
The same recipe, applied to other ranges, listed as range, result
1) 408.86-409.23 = 3.7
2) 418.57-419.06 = 3.85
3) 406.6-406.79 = 4.23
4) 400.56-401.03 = 3.65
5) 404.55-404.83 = 4.52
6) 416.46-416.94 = 3.66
